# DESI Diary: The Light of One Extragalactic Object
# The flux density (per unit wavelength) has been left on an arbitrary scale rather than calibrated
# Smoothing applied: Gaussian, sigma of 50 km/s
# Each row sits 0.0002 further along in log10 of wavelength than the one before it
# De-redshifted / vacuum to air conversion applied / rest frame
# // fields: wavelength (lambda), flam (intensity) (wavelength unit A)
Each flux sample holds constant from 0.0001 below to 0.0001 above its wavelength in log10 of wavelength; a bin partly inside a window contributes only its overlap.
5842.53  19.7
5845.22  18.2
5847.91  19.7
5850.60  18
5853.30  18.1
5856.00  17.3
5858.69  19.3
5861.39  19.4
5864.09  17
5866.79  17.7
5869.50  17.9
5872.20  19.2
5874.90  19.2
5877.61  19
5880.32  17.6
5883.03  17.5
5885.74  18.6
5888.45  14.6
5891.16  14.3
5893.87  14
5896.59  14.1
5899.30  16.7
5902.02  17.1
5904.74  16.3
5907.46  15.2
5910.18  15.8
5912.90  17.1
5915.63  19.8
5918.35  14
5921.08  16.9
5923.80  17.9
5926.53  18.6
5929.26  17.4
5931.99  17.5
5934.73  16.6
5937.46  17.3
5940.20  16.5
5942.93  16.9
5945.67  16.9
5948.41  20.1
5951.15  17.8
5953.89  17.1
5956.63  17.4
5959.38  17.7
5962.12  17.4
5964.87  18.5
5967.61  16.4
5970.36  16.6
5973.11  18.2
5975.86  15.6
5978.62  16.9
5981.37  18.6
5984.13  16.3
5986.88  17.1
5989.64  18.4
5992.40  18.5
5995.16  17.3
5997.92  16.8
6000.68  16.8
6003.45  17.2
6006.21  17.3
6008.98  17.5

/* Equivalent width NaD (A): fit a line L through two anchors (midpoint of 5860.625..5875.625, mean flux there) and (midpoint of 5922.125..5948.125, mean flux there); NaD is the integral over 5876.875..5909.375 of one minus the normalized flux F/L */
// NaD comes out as 3.3 A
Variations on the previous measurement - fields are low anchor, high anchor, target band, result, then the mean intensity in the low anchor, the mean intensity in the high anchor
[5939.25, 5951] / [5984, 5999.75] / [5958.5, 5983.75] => 0.41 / 17.7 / 17.5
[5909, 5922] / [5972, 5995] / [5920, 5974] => -1.37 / 16.7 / 17.4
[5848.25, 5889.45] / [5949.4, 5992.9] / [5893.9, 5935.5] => 2.65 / 18.1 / 17.4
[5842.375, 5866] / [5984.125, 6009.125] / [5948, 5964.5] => -0.14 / 18.4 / 17.4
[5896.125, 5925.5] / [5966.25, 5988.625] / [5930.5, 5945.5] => -0.21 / 16.5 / 17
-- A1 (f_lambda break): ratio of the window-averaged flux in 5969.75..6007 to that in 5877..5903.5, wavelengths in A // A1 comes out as 1.06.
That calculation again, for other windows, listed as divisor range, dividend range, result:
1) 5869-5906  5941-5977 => 1.04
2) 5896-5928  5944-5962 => 1.07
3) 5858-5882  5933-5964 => 0.95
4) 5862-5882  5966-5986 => 0.93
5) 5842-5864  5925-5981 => 0.94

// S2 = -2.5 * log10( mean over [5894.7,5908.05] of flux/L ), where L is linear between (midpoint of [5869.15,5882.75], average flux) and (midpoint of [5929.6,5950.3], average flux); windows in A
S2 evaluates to 0.14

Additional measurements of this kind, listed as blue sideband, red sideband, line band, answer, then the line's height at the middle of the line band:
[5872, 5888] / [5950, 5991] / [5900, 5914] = 0.11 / 18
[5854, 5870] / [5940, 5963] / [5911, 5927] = 0.03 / 17.8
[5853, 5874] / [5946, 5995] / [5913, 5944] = 0.04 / 17.8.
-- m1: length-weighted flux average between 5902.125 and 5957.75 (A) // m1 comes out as 17.2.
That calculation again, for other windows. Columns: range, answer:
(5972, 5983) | 17.3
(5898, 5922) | 16.5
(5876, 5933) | 16.7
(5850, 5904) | 17.3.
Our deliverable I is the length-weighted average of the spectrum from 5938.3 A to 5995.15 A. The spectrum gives 17.4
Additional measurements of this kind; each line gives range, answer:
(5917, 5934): 17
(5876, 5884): 18.1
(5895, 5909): 15.8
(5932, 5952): 17.4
